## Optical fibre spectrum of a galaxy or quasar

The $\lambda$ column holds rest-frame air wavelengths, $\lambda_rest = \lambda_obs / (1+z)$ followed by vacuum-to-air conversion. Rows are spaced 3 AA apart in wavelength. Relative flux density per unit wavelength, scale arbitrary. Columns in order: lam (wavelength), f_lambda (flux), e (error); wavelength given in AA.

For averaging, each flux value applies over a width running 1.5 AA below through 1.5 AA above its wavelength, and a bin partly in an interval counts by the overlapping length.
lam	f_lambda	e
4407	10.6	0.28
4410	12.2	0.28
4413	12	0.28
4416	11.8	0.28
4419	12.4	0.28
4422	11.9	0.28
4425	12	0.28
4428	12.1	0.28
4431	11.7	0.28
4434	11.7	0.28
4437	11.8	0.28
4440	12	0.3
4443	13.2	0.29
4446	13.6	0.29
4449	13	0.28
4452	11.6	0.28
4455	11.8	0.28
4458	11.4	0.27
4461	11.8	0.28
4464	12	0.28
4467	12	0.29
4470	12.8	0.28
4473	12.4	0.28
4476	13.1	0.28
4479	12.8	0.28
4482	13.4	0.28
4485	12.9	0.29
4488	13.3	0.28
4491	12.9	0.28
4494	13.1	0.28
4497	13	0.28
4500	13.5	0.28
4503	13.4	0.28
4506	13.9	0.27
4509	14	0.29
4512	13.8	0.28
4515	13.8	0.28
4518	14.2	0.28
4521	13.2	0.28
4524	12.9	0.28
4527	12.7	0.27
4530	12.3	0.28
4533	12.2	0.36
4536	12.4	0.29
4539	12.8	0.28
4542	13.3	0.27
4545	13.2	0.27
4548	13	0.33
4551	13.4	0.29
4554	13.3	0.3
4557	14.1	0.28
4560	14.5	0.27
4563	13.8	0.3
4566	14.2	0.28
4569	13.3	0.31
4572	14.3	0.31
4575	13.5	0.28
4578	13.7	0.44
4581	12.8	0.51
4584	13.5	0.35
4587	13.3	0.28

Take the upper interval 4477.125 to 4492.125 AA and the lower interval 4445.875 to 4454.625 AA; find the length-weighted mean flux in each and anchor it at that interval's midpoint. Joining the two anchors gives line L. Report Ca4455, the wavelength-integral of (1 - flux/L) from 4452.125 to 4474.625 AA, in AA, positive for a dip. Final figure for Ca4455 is 1.2 AA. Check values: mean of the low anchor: 12.5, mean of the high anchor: 13.1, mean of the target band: 12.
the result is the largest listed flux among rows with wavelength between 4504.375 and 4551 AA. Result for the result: 14.2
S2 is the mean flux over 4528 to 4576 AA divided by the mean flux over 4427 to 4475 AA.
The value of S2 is 1.1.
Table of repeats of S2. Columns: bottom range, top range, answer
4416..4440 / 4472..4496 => 1.09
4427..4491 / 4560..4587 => 1.10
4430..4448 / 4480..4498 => 1.06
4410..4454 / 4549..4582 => 1.13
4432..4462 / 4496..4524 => 1.12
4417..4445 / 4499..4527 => 1.12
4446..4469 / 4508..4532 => 1.10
